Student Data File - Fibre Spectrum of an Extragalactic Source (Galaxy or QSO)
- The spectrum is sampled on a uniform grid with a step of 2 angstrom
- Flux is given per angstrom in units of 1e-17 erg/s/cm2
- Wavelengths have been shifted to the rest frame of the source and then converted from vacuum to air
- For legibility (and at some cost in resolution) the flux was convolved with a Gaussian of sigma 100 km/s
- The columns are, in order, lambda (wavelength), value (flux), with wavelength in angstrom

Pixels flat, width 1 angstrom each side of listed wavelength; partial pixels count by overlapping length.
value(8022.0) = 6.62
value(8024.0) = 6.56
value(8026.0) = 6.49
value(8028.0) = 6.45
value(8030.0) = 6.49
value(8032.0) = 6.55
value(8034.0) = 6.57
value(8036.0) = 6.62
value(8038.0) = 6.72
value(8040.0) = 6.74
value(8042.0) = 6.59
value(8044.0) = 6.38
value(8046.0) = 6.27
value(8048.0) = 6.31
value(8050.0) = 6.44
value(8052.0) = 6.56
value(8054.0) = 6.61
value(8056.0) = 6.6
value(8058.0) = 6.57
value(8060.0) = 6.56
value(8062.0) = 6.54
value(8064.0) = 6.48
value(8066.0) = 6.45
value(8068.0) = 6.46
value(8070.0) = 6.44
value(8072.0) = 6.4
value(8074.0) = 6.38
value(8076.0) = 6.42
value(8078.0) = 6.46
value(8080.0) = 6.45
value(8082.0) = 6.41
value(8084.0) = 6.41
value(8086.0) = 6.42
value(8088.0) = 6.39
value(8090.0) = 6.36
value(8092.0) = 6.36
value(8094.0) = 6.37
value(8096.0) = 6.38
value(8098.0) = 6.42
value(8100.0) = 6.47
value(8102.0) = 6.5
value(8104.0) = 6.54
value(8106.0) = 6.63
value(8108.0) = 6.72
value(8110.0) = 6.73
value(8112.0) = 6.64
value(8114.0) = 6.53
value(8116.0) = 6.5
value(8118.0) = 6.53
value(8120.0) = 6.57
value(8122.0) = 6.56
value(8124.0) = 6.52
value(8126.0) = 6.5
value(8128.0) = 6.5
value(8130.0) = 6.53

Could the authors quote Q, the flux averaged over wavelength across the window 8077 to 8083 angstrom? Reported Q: 6.44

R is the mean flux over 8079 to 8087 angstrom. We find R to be 6.42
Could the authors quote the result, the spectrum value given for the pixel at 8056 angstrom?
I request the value 6.6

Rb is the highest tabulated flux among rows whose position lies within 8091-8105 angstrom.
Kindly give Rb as 6.54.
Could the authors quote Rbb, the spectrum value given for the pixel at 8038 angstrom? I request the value 6.72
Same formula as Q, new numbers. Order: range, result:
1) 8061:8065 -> 6.51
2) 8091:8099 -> 6.38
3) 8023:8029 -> 6.5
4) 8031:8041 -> 6.64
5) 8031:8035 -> 6.56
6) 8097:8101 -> 6.45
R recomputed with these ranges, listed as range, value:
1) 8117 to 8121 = 6.55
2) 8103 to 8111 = 6.66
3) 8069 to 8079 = 6.42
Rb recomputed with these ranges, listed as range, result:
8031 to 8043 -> 6.74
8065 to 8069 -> 6.46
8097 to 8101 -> 6.47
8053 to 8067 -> 6.61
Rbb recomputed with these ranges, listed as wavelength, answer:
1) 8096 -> 6.38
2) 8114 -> 6.53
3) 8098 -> 6.42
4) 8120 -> 6.57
